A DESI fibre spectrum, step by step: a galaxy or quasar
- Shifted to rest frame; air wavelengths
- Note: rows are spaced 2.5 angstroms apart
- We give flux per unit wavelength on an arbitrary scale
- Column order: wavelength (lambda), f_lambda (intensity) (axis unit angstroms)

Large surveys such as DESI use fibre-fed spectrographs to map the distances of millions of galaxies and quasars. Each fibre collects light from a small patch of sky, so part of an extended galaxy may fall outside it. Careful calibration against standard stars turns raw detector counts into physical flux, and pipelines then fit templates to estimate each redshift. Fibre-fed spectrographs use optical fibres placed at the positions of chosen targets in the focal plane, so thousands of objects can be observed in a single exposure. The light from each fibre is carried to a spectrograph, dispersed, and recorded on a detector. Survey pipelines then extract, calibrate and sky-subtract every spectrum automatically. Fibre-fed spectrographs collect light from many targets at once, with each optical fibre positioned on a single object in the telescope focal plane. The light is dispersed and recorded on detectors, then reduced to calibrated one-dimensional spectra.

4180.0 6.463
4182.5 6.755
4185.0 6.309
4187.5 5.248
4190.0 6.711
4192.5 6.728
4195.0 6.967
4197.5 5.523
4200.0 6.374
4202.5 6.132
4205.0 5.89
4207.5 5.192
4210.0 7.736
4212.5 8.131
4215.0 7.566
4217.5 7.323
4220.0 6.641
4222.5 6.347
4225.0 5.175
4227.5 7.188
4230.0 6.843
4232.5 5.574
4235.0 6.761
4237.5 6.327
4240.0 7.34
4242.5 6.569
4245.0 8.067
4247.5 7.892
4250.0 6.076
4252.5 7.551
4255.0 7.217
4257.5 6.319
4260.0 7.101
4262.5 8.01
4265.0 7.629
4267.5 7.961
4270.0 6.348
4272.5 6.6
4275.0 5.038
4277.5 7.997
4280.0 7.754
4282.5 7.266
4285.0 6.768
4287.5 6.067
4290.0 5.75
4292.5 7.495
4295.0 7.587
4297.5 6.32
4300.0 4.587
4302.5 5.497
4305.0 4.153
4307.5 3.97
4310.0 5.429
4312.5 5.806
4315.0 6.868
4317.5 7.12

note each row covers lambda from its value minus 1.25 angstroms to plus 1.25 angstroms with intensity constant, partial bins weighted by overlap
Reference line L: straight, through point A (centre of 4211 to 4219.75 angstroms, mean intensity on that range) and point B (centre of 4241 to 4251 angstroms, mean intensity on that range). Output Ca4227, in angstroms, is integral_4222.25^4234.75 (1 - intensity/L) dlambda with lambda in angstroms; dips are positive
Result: 1.92 angstroms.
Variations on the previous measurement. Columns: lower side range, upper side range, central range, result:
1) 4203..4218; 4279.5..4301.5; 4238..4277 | -1.97 angstroms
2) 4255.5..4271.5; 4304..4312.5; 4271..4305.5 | -3.36 angstroms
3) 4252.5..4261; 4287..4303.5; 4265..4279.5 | -0.54 angstroms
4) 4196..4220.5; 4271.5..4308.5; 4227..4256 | -2.12 angstroms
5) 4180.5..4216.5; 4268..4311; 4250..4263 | -1.59 angstroms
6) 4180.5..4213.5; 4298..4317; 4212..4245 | -3.59 angstroms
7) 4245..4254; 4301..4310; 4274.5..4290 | -2.85 angstroms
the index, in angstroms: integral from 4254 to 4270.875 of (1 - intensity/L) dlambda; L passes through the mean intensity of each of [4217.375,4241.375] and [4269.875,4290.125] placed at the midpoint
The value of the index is -1.58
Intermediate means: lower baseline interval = 6.52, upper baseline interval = 6.68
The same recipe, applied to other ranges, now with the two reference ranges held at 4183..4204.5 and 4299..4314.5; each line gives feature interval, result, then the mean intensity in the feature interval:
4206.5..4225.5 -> -2.6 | 6.85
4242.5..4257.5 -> -4.2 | 7.21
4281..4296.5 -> -4.8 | 6.83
